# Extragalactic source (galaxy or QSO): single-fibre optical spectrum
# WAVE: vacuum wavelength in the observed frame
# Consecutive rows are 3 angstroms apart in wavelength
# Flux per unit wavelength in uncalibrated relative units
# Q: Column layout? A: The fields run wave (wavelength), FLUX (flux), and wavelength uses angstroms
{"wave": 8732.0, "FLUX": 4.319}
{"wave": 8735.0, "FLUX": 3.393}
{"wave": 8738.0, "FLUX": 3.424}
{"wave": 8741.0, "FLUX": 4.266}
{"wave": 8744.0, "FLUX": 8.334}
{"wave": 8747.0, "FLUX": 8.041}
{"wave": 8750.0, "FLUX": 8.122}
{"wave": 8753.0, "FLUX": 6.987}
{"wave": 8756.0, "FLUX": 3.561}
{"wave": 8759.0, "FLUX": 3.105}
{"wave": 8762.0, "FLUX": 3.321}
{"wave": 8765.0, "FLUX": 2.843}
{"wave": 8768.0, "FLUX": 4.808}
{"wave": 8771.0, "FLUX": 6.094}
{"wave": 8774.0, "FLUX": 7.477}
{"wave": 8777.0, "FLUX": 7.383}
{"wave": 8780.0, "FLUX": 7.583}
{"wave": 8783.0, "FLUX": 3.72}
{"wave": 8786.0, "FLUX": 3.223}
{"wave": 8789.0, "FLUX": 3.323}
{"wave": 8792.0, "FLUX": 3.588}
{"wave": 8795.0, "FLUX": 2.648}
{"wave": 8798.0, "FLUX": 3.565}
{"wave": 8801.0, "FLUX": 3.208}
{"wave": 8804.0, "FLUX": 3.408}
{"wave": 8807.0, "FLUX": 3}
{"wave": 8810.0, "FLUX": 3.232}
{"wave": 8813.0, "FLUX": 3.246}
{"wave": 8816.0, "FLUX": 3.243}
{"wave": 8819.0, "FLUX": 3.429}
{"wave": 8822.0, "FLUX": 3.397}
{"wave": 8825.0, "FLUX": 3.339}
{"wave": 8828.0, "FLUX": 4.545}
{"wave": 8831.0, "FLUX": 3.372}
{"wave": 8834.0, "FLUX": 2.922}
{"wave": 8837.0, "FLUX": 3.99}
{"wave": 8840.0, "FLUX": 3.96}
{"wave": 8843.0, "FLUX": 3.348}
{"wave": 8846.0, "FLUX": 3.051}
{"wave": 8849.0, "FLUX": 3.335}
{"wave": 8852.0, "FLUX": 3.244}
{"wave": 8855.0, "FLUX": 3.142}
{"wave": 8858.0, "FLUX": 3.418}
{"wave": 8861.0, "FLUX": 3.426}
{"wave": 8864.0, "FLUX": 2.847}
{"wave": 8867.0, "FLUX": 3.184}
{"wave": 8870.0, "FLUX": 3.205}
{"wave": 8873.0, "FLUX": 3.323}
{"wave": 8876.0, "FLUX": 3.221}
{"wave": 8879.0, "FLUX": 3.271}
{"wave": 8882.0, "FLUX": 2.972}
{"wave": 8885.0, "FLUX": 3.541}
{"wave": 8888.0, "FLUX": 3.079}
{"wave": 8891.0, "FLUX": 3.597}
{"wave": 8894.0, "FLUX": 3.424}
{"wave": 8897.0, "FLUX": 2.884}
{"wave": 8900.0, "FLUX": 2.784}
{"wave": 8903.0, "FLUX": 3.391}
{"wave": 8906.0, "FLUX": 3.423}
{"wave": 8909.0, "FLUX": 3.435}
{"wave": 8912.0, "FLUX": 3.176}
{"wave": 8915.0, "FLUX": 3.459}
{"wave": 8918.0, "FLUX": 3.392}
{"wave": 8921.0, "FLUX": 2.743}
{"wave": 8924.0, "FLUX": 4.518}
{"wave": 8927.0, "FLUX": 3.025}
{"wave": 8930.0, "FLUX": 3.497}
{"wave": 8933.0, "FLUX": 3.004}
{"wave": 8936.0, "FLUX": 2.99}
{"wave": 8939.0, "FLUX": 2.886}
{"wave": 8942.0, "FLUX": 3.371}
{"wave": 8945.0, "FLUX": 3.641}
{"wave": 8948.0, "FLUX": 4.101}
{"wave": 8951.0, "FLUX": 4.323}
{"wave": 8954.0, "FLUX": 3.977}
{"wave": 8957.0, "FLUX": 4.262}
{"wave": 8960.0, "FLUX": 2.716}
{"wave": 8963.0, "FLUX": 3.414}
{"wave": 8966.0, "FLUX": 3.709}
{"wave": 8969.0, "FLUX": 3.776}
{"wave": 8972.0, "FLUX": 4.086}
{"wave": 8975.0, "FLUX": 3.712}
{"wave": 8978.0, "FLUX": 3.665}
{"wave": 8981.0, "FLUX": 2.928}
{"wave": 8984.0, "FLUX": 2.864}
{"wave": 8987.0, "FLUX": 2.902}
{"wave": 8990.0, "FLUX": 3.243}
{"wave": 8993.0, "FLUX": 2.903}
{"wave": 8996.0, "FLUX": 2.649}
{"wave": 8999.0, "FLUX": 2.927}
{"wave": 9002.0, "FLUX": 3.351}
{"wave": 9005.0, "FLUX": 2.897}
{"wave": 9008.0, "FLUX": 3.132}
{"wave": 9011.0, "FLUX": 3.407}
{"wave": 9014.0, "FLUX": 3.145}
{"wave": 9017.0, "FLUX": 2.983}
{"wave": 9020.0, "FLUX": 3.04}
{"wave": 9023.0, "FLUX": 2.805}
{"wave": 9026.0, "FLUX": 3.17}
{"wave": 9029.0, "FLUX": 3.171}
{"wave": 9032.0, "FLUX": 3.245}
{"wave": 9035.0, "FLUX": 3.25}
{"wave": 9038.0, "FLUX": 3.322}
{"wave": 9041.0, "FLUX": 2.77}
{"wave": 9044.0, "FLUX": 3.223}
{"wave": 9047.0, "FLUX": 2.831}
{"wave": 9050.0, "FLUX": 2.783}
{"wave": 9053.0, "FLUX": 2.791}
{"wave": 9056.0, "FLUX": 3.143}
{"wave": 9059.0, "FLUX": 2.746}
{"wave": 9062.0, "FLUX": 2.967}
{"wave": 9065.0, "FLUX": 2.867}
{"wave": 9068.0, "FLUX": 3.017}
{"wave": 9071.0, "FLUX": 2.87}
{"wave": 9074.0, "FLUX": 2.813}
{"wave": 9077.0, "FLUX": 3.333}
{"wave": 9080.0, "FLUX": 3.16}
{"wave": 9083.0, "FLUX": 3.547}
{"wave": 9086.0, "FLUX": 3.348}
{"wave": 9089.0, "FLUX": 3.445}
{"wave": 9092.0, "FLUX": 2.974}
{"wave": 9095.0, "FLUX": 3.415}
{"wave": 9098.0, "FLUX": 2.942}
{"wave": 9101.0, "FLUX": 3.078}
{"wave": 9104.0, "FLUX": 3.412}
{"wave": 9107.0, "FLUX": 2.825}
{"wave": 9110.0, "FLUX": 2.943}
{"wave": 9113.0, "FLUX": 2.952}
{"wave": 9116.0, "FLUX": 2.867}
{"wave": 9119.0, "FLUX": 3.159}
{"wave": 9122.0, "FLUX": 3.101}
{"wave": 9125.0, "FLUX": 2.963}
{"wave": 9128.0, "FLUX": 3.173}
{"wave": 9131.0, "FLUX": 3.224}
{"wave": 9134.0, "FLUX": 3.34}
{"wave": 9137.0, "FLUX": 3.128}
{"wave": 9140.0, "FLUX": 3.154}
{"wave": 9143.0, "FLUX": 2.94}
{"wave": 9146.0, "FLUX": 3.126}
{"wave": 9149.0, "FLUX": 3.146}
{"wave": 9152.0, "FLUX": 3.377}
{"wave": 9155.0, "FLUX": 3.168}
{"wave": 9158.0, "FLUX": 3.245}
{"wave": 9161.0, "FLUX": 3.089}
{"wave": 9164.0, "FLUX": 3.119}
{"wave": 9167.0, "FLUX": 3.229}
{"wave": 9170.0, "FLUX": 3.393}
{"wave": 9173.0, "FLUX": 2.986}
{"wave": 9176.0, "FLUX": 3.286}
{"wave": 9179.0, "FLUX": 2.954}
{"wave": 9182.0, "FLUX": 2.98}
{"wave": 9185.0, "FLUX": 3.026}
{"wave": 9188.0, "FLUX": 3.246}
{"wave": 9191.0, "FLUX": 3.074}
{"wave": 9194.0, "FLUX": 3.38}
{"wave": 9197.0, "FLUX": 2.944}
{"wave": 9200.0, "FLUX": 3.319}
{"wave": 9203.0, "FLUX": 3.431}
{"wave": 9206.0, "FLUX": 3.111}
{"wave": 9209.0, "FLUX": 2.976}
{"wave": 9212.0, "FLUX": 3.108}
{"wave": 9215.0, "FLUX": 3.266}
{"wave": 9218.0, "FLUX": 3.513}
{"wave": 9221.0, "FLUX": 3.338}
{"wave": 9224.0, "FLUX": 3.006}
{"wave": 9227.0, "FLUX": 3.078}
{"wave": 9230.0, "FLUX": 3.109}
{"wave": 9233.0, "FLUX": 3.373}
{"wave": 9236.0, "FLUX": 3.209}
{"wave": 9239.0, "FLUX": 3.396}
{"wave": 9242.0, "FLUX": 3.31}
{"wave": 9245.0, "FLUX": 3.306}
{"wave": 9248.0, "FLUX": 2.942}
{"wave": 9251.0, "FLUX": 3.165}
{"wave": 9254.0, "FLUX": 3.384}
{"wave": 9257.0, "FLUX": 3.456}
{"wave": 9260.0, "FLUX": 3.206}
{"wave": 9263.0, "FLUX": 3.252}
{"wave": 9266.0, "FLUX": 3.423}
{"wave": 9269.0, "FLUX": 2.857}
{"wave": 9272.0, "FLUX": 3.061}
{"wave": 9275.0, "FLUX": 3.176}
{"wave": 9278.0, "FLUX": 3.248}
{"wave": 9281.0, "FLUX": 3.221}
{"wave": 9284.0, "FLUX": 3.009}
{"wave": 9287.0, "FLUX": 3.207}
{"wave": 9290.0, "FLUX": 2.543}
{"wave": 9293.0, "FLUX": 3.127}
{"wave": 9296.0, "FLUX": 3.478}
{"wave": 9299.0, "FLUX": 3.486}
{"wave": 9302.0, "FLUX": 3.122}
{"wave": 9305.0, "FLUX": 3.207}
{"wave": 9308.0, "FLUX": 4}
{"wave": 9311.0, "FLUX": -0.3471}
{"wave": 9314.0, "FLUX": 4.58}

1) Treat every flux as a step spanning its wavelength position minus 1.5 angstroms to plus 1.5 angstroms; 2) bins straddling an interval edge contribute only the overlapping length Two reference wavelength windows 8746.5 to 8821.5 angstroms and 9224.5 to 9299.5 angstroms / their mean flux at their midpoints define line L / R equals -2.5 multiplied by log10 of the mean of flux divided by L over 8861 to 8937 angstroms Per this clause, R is 0.26 mag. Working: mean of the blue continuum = 4.42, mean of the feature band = 3.26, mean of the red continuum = 3.19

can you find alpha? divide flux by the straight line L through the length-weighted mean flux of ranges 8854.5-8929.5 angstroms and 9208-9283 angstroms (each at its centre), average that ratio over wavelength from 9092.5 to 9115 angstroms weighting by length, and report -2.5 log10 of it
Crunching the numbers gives 0.06 mag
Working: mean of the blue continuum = 3.28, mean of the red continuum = 3.22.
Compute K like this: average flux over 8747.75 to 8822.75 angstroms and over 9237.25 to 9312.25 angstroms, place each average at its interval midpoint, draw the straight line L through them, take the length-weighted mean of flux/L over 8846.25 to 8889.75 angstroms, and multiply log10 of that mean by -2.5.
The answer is 0.27 mag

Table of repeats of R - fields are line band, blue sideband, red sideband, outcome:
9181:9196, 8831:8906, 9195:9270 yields 0.03 mag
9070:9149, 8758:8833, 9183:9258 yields 0.10 mag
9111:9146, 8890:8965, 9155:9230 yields 0.05 mag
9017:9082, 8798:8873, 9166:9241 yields 0.08 mag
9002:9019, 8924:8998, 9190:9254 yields 0.08 mag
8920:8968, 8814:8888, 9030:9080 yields -0.11 mag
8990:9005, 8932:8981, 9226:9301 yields 0.19 mag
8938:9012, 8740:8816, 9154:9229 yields 0.17 mag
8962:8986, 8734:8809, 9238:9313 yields 0.16 mag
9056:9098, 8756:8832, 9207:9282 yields 0.13 mag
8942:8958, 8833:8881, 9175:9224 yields -0.22 mag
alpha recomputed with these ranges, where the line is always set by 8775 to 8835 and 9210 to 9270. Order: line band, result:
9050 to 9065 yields 0.199 mag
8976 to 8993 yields 0.147 mag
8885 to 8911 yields 0.130 mag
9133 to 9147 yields 0.079 mag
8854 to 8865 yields 0.159 mag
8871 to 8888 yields 0.144 mag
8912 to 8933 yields 0.081 mag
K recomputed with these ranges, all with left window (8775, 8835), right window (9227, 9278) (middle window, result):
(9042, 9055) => 0.197 mag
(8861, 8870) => 0.195 mag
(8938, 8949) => 0.038 mag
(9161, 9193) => 0.064 mag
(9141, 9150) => 0.098 mag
